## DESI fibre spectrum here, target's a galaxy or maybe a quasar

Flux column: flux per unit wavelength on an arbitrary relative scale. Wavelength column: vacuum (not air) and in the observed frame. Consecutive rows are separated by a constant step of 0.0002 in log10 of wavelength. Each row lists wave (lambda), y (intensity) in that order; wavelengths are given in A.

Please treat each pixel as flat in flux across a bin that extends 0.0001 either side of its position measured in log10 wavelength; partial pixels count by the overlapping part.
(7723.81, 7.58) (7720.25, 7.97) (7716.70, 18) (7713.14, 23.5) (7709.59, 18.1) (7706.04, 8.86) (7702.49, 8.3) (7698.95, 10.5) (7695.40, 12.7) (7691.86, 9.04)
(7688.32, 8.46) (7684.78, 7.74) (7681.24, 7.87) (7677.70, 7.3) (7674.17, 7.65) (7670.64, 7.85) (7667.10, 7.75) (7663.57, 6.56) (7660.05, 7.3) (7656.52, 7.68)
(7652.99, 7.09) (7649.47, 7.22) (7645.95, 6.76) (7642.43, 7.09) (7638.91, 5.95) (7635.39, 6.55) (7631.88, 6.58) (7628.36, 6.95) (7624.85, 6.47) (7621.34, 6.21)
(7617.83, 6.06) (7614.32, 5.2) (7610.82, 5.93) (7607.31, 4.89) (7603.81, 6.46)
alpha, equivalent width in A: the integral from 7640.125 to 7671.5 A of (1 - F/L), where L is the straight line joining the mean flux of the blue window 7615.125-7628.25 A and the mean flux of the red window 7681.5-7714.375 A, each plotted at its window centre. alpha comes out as 5.0 A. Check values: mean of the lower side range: 6.26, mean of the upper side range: 11.5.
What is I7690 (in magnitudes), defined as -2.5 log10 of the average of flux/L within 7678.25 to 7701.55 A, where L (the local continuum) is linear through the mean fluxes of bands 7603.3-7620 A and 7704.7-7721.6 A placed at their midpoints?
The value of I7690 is 0.40 mag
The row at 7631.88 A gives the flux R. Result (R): 6.58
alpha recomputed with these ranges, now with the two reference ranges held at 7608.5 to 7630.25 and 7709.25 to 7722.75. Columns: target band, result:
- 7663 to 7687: 8.7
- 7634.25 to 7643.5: 1.9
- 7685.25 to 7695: 3.2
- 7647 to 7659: 2.9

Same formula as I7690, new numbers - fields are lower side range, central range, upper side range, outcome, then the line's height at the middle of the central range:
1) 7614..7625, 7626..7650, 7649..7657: 0.003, 6.72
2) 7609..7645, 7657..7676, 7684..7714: 0.237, 9.27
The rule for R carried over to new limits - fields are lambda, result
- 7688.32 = 8.46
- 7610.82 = 5.93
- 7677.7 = 7.3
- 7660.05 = 7.3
